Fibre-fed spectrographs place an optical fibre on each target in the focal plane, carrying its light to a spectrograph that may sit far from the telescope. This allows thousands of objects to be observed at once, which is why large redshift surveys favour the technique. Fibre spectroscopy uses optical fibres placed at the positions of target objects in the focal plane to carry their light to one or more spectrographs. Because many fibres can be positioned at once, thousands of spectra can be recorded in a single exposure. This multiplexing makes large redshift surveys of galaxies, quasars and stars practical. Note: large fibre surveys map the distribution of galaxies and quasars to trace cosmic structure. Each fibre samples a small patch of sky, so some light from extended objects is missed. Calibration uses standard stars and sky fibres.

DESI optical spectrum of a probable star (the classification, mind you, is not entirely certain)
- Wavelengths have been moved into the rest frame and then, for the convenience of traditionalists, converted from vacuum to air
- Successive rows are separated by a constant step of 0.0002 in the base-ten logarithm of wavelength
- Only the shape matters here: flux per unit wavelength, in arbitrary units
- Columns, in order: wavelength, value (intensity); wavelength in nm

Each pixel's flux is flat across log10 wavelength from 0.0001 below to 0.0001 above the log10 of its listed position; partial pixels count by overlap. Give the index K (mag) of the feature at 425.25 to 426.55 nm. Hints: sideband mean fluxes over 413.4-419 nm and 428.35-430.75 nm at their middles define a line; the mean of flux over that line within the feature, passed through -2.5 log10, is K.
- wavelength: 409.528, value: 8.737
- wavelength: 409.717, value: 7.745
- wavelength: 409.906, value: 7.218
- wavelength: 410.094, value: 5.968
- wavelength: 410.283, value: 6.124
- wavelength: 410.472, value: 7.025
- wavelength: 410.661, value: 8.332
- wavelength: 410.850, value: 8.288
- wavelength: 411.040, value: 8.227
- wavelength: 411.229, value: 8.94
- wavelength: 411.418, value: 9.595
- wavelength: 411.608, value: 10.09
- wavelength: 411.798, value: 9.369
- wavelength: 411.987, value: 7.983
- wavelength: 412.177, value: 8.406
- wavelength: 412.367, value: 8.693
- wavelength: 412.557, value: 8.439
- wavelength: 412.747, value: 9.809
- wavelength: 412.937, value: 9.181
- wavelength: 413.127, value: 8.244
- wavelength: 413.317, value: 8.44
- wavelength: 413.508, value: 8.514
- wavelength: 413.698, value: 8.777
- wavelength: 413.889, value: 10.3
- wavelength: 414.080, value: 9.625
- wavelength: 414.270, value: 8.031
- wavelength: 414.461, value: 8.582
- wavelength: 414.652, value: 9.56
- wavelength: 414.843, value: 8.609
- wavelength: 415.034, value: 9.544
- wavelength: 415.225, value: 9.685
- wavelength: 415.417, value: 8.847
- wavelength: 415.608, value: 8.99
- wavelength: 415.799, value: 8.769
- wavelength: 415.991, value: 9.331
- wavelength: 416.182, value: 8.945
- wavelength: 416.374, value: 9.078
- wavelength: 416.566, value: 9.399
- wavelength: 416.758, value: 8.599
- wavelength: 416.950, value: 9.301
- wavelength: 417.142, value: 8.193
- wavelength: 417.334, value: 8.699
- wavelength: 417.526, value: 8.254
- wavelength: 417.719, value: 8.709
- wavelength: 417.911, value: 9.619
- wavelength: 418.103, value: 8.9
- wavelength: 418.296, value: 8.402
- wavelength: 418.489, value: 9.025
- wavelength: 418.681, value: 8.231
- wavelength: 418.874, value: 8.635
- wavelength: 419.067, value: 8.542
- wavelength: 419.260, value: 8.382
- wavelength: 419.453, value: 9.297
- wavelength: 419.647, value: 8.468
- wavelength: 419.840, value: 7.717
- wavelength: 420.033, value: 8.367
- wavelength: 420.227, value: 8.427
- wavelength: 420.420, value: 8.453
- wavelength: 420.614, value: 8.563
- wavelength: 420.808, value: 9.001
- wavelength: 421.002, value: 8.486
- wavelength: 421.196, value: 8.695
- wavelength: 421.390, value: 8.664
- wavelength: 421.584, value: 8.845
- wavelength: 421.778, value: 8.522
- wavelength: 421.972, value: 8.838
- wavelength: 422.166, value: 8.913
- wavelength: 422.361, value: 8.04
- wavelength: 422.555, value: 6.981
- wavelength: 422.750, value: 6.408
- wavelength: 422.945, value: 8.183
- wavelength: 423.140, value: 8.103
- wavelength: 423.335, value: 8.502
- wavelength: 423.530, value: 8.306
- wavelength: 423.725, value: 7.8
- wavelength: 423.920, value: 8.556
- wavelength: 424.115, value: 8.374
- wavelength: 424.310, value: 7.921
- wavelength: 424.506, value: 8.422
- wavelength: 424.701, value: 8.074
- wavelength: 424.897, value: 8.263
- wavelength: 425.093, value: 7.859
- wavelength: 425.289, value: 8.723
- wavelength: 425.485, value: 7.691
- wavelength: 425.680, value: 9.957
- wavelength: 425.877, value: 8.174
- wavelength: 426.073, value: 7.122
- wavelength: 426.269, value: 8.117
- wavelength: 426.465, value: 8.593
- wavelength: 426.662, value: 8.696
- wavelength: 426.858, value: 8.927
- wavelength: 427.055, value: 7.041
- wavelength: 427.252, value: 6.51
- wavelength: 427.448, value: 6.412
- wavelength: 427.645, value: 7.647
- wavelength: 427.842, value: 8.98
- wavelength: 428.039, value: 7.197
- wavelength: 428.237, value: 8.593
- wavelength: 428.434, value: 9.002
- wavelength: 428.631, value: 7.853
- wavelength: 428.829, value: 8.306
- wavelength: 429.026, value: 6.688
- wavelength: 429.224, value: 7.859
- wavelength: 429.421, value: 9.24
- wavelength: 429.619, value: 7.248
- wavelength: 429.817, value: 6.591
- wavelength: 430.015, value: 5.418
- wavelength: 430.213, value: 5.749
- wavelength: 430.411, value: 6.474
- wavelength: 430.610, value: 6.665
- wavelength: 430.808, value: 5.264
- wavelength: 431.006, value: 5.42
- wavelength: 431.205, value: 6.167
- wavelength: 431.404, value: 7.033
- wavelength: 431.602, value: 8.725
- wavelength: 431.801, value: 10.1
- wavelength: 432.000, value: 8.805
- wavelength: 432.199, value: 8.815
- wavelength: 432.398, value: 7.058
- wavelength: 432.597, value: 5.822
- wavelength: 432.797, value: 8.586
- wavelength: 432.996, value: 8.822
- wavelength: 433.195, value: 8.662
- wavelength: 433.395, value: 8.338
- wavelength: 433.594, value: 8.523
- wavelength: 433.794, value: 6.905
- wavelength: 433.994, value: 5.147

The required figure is -0.09 mag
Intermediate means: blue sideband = 8.93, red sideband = 7.21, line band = 8.32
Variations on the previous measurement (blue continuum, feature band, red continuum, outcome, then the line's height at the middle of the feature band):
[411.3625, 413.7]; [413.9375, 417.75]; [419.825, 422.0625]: -0.02 mag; 8.76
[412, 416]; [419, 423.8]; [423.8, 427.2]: 0.02 mag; 8.49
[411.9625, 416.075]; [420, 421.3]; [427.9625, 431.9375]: -0.04 mag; 8.25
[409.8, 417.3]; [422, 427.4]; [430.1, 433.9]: -0.02 mag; 7.95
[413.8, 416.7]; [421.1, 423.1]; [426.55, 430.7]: 0.01 mag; 8.29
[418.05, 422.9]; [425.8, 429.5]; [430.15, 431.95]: -0.08 mag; 7.4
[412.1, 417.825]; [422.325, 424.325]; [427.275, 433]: 0.02 mag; 8.1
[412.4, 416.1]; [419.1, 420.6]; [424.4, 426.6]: 0.02 mag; 8.64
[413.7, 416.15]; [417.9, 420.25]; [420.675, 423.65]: 0.01 mag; 8.66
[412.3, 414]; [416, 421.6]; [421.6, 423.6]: -0.03 mag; 8.44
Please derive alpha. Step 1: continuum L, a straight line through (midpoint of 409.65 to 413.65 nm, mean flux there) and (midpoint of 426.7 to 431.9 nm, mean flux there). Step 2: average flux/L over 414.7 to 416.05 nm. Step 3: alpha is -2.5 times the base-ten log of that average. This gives -0.13 mag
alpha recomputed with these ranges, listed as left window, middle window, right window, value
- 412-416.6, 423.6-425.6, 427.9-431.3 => -0.07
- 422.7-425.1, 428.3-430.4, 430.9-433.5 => 0.08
